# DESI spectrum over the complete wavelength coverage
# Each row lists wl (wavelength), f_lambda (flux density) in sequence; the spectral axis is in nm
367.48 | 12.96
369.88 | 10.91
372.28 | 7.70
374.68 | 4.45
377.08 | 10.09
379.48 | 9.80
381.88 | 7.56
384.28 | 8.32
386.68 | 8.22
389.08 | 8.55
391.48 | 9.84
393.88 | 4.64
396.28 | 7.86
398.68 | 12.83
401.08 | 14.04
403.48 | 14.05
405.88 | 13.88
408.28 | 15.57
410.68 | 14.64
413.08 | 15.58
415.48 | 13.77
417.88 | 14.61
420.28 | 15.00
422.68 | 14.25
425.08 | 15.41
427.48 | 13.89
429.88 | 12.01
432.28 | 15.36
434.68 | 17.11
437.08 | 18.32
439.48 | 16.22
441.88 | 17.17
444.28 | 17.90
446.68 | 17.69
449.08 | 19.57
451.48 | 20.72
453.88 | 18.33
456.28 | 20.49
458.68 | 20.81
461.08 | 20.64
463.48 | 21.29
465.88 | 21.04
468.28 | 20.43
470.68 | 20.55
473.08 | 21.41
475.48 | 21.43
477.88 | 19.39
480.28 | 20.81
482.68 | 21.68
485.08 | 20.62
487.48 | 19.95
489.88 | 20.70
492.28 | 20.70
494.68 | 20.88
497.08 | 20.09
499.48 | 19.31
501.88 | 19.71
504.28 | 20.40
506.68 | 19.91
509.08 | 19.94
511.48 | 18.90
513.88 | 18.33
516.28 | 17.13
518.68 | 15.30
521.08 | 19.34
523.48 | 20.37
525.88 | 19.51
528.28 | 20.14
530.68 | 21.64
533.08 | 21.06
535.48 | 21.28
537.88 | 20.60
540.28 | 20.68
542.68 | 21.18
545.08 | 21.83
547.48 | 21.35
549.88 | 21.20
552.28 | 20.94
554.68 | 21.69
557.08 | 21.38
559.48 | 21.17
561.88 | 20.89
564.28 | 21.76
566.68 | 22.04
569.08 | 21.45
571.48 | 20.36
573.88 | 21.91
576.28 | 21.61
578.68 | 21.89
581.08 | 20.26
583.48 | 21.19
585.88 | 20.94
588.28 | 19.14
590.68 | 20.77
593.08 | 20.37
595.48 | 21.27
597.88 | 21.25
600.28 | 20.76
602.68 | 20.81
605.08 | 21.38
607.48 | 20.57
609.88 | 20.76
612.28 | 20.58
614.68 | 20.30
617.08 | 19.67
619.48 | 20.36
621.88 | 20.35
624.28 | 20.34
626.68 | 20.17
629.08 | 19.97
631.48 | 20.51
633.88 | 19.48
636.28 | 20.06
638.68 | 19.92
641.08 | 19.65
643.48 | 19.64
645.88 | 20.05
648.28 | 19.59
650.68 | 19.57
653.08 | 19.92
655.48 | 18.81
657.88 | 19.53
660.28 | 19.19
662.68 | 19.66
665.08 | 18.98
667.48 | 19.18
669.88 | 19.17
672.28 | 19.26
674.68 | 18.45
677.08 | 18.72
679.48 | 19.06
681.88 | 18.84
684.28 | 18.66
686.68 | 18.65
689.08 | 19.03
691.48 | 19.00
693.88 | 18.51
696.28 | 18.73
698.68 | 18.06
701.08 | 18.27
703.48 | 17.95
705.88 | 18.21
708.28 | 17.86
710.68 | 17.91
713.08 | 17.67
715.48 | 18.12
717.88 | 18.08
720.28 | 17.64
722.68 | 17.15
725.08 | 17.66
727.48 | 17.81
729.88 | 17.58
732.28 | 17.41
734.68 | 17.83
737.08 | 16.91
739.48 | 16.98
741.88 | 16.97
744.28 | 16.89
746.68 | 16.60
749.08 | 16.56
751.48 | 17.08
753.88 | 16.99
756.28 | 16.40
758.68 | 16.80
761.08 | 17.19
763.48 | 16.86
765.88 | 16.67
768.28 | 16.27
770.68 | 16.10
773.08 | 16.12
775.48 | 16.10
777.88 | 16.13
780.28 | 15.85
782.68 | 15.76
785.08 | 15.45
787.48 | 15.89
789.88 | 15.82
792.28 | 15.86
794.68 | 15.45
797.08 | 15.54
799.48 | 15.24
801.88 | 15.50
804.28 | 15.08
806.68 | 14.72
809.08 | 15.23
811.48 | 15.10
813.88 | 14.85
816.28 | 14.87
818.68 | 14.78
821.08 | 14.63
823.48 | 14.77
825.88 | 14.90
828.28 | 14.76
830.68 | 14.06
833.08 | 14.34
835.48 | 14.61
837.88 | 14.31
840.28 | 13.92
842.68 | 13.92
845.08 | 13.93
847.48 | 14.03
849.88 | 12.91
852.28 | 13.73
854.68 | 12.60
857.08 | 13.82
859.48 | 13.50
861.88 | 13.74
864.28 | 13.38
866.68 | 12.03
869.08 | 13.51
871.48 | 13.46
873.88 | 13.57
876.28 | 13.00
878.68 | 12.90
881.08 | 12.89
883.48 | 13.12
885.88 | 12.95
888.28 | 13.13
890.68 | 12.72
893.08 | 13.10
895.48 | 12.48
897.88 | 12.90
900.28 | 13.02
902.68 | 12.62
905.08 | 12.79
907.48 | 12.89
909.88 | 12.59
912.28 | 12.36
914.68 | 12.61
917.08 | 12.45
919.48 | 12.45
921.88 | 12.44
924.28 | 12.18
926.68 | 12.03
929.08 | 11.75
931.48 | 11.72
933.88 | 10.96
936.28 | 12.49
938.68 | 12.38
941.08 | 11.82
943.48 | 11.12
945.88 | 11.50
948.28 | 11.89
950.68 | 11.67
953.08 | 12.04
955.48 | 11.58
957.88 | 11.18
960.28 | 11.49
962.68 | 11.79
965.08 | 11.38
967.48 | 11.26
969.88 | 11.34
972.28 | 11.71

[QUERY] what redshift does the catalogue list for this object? 0.000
